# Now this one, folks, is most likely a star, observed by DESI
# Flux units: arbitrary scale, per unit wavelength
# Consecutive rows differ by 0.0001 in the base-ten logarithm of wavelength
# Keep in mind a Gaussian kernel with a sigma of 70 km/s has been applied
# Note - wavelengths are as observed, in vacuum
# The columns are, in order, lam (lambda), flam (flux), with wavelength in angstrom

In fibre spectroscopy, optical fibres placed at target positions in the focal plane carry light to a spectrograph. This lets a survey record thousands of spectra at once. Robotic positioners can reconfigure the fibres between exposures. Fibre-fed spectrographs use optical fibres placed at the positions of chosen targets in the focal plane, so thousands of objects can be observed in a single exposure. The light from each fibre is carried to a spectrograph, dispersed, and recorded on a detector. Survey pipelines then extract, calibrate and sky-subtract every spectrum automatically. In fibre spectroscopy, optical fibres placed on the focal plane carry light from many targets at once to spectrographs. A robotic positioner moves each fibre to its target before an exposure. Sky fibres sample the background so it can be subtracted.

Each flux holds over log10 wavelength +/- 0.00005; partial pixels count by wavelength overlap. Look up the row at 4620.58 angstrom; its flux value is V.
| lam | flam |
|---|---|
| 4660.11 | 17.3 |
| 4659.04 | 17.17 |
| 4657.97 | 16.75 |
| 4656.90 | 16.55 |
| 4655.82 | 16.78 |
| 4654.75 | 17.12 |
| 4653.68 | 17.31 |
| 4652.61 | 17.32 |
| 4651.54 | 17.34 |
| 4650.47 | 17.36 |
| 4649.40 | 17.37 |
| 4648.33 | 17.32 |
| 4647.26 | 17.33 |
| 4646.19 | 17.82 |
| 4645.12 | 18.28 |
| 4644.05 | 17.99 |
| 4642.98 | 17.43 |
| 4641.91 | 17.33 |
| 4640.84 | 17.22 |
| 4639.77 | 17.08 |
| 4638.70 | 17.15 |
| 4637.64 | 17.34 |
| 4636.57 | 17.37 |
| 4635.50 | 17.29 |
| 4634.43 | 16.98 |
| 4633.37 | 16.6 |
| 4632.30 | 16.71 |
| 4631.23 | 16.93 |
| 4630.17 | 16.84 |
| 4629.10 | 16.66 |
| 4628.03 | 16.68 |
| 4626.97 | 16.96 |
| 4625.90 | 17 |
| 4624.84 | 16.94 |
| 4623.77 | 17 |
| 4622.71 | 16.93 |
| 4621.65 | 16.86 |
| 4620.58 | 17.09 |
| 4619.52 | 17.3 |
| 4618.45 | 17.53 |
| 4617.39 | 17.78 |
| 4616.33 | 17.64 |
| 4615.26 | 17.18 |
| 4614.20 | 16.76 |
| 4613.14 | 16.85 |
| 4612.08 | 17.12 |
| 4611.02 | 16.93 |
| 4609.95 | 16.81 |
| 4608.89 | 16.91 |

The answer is 17.09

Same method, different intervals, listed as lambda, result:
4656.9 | 16.55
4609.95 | 16.81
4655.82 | 16.78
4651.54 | 17.34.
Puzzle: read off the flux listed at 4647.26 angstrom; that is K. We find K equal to 17.33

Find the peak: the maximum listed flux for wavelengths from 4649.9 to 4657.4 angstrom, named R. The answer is 17.36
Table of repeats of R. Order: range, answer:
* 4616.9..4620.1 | 17.78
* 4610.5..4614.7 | 17.12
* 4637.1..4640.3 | 17.34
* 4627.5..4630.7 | 16.84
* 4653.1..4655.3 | 17.31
